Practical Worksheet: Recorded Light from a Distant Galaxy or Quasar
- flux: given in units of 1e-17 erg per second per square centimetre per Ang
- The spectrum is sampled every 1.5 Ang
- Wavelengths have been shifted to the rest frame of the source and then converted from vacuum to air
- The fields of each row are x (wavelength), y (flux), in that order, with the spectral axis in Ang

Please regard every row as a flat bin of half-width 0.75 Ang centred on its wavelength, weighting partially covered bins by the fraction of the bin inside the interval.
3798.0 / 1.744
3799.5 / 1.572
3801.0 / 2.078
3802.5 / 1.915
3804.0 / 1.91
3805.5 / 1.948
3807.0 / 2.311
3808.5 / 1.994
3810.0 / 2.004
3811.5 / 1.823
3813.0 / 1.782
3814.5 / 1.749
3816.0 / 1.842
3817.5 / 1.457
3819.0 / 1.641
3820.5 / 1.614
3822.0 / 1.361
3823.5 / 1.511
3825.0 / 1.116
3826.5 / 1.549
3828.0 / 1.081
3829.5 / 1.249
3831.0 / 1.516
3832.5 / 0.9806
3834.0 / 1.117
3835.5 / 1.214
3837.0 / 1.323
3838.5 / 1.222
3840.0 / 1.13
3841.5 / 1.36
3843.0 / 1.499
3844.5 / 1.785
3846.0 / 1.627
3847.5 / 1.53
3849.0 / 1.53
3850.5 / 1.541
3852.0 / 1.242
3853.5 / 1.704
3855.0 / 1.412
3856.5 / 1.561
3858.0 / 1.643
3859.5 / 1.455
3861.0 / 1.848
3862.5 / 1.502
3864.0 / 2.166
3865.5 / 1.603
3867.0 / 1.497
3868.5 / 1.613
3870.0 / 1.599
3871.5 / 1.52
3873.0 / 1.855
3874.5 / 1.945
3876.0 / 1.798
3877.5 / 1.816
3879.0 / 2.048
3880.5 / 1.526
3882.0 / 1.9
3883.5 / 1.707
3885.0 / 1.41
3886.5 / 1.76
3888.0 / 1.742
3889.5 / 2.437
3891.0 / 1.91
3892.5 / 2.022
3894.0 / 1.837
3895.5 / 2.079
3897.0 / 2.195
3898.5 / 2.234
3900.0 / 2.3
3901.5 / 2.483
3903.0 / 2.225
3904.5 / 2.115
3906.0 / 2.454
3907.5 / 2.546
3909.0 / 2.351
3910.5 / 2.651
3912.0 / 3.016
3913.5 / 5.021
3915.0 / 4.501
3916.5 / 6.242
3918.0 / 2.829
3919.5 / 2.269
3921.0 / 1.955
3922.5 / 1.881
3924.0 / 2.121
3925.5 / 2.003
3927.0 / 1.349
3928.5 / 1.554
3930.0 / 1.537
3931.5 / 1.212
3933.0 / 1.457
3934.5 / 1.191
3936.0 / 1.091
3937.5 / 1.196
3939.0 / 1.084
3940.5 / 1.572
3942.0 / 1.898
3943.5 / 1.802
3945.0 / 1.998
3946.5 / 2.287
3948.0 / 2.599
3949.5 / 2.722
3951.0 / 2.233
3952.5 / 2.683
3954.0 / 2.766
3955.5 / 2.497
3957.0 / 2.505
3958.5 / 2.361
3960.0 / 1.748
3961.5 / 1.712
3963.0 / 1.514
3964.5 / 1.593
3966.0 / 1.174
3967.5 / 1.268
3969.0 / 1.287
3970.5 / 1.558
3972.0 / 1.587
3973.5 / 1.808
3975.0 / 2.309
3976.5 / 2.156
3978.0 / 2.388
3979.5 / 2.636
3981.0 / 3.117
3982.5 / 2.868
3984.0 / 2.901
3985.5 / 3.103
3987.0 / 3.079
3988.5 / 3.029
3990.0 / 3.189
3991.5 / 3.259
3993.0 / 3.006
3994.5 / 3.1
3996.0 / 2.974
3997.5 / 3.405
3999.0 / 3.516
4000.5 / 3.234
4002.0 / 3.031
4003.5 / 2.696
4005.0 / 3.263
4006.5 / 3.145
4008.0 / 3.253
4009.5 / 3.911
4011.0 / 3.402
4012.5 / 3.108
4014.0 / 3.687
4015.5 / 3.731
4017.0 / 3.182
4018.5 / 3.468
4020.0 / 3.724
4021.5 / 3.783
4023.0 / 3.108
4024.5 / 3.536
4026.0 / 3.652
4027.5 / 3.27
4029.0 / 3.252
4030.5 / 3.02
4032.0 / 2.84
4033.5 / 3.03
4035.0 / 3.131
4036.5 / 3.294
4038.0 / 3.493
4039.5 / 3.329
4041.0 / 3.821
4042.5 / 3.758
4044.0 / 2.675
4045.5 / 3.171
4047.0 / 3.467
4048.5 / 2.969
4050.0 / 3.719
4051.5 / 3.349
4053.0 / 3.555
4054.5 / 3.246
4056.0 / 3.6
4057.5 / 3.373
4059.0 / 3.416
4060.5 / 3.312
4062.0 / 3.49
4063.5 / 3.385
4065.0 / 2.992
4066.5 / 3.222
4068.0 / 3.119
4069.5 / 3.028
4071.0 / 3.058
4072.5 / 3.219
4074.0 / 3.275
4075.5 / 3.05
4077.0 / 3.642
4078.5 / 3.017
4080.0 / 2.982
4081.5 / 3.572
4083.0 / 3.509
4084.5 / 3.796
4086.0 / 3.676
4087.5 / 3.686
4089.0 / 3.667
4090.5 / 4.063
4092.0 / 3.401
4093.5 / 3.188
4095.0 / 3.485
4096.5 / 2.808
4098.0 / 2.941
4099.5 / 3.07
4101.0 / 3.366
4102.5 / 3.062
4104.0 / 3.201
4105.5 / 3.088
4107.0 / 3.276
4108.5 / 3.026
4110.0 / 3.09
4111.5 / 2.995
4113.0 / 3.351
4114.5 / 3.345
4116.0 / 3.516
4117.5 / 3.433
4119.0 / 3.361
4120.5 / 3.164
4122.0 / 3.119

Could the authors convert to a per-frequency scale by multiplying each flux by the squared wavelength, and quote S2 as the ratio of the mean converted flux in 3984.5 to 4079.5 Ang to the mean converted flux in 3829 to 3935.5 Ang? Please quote 1.84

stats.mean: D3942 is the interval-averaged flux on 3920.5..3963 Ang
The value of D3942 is 1.89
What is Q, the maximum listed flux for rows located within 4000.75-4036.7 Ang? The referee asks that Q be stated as 3.911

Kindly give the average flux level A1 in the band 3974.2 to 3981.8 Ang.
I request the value 2.52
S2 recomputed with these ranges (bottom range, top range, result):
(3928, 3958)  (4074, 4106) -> 1.89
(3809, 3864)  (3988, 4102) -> 2.46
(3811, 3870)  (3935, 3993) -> 1.55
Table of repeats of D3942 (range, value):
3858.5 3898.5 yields 1.81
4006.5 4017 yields 3.47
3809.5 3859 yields 1.47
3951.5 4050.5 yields 2.89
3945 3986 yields 2.19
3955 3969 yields 1.78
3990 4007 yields 3.15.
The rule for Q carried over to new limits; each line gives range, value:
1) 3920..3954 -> 2.766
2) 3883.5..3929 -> 6.242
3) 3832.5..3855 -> 1.785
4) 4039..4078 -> 3.821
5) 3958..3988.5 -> 3.117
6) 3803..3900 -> 2.437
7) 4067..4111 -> 4.063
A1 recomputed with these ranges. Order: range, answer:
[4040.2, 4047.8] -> 3.38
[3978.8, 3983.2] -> 2.88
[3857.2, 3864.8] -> 1.72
